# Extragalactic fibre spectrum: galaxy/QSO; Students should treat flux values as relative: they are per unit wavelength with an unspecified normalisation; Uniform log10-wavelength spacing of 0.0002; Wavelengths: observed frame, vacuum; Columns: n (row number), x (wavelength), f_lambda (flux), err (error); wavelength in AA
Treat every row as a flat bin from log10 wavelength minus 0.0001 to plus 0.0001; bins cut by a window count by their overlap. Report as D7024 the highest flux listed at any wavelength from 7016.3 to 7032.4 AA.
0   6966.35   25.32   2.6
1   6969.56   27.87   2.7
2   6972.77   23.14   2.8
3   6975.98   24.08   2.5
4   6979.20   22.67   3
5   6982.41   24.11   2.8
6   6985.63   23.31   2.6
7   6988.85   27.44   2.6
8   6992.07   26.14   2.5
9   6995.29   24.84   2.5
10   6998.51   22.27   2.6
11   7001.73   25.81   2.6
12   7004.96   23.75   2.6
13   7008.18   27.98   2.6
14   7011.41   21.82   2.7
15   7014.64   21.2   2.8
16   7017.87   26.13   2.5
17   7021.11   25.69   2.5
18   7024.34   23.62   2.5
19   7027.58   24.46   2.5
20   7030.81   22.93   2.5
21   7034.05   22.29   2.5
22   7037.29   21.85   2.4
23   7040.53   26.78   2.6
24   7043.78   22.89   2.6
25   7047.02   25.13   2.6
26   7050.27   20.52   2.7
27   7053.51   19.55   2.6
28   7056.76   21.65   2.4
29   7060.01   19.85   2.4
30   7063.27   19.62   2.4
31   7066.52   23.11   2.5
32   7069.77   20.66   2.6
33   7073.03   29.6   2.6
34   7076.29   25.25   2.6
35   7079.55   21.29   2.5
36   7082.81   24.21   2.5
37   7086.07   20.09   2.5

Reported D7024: 26.13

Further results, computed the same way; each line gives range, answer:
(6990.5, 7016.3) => 27.98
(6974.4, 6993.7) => 27.44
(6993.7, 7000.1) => 24.84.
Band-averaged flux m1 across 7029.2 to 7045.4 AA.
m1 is 23.3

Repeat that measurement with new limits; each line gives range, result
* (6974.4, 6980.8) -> 23.3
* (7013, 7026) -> 24.1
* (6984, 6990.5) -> 25.4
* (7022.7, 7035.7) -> 23.3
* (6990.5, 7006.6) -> 24.6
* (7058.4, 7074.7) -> 22.6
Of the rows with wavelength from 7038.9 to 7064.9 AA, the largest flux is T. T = 26.78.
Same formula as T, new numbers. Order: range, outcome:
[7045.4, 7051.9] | 25.13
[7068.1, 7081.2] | 29.6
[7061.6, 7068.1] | 23.11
